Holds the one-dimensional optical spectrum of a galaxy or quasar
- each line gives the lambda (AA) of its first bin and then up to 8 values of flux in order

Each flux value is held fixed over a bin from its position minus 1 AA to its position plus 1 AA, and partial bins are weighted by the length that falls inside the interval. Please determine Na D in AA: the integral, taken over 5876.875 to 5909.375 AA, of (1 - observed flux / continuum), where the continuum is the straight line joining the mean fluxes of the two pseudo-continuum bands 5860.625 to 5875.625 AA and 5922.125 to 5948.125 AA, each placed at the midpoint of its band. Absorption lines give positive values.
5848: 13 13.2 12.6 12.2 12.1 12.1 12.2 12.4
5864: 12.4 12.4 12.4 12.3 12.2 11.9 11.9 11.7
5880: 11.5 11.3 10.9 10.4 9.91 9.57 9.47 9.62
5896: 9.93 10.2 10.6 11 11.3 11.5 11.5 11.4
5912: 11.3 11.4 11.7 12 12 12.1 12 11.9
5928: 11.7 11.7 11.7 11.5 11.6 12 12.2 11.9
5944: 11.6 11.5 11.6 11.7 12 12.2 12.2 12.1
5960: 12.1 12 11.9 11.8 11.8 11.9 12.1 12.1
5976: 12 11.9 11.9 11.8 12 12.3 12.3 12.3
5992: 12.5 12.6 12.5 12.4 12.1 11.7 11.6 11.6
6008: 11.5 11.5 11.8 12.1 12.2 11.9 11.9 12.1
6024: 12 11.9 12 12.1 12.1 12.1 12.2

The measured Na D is 3.8 AA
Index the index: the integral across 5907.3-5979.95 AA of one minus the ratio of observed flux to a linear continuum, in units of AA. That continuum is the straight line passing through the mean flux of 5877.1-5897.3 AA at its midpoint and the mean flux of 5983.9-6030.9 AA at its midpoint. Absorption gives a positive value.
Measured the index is -4.3 AA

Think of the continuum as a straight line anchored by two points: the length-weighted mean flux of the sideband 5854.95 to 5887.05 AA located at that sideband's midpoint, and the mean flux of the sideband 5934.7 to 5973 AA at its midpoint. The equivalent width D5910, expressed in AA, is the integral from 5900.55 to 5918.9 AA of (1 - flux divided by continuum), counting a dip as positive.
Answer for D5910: 0.71 AA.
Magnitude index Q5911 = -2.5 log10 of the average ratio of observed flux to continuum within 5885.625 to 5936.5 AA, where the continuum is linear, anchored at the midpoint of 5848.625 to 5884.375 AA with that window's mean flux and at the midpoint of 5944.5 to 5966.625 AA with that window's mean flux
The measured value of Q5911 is 0.08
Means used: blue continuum 12.1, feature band 11.1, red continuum 11.9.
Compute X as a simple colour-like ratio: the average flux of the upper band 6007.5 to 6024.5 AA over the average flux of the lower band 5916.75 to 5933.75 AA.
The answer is 1.00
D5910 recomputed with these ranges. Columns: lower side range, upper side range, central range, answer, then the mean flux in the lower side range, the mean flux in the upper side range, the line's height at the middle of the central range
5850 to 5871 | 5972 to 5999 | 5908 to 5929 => 0.9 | 12.4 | 12.2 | 12.3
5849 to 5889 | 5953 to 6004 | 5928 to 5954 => 0.6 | 11.9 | 12.1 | 12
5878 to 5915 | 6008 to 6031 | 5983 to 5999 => -1.0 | 10.7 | 11.9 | 11.7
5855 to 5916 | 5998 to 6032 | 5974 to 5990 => -0.4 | 11.3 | 11.9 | 11.7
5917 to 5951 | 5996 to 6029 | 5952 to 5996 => -0.9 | 11.8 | 11.9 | 11.9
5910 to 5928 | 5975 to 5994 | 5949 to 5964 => -0.1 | 11.8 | 12.1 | 12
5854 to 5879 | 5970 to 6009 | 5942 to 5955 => 0.3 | 12.2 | 12.1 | 12.1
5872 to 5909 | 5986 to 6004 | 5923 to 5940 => -0.6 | 10.8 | 12.3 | 11.4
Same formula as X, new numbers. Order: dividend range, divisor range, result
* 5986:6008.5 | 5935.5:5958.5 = 1.02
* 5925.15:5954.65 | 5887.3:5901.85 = 1.18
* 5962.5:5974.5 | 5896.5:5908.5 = 1.09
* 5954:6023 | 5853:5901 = 1.06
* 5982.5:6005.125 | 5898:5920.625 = 1.07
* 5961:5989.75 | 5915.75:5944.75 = 1.01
